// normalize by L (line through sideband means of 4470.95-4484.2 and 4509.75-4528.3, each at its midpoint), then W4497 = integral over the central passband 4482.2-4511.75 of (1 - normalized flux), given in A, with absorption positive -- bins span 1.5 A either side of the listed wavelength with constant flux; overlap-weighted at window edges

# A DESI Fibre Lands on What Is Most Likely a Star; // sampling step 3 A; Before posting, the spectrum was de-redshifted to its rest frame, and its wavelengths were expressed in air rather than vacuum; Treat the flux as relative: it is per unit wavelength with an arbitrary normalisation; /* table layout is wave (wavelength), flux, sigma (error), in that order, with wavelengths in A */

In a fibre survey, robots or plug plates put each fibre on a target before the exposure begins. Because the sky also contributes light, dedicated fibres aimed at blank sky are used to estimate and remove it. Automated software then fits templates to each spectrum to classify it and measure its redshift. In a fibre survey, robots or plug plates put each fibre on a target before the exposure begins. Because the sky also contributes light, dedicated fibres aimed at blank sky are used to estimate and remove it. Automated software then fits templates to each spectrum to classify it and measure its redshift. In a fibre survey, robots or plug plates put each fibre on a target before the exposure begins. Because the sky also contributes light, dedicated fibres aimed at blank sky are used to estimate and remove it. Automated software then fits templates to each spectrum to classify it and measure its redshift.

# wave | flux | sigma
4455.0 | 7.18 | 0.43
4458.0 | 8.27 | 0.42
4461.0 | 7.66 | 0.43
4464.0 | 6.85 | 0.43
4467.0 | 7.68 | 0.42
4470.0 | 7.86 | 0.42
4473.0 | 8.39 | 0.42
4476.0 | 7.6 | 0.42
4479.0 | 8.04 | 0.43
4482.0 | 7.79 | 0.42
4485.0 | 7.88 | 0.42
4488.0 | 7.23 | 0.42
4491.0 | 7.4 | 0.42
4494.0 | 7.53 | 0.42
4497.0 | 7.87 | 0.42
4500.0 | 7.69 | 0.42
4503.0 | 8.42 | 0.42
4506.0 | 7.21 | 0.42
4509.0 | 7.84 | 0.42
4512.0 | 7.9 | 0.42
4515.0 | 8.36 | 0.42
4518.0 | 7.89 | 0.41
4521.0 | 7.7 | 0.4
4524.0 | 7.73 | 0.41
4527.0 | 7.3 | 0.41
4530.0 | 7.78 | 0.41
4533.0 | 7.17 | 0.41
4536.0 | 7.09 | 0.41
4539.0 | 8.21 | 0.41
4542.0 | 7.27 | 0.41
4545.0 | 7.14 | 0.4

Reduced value 0.7 A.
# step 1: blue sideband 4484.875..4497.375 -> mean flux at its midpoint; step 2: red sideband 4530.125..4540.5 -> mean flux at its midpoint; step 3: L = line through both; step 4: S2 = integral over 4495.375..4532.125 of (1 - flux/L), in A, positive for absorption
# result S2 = -1.32 A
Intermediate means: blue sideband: 7.52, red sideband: 7.53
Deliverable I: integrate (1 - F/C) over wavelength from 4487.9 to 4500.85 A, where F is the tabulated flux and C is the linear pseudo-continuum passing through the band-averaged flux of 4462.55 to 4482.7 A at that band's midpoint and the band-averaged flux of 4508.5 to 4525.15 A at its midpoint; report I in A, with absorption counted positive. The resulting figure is 0.4 A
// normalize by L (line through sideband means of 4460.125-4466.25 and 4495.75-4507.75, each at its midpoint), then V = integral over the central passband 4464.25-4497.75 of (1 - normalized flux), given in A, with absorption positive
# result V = -0.9 A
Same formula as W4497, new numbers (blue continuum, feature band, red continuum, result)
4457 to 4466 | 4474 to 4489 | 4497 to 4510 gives -0.1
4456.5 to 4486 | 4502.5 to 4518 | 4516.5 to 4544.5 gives -0.5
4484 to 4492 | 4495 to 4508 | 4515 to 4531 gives -0.4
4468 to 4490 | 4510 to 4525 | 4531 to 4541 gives -0.6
